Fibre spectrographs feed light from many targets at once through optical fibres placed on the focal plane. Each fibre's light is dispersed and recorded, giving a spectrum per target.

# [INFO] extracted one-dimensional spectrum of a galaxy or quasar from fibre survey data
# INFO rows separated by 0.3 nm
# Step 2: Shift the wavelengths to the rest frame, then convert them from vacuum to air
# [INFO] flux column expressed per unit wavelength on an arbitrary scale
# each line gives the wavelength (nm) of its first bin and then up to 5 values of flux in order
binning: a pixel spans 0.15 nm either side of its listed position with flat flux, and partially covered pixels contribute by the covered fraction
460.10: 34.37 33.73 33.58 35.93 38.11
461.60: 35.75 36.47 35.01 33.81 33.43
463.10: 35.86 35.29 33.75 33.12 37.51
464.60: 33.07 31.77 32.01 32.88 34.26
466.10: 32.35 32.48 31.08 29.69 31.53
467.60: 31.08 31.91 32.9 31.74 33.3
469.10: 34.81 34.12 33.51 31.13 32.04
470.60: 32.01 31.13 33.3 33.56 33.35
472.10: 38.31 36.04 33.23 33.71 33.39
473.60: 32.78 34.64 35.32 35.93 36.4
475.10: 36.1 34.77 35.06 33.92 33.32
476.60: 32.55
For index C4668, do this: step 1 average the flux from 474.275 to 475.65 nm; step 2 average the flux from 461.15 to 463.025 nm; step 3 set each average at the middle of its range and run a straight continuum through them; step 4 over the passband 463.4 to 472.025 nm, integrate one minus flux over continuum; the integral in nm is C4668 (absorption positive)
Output 0.674 nm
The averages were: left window 35.4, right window 35.7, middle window 32.8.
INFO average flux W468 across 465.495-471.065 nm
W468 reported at 32.3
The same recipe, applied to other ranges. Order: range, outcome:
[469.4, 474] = 33.5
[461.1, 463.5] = 35.5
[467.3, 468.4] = 31.9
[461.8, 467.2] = 33.5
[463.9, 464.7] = 34.8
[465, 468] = 31.9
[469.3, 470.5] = 32.6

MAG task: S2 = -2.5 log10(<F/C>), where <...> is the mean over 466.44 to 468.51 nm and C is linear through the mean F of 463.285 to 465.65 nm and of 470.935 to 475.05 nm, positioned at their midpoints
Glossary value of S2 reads 0.08 mag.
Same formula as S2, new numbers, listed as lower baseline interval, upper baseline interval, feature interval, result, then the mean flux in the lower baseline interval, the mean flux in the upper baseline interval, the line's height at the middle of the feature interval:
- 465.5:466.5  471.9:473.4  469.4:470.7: 0.06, 33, 34.9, 34.2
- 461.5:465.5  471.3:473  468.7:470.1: 0.04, 34.3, 34.7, 34.6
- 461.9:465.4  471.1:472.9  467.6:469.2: 0.06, 34.1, 34.6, 34.4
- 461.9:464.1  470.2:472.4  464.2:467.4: 0.05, 34.5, 33.6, 34.2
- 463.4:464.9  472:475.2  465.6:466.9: 0.06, 34.2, 35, 34.4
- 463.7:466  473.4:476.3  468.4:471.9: 0.05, 33.5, 34.9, 34.2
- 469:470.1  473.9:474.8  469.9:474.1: 0.03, 33.4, 35.6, 34.5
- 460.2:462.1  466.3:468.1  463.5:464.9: -0.02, 35.5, 31.3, 33.4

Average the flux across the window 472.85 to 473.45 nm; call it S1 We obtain 33.6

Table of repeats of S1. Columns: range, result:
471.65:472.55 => 35.9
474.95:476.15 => 35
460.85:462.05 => 36.6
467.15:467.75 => 31.3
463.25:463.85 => 34.5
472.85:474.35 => 34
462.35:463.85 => 34.4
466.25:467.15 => 31.1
